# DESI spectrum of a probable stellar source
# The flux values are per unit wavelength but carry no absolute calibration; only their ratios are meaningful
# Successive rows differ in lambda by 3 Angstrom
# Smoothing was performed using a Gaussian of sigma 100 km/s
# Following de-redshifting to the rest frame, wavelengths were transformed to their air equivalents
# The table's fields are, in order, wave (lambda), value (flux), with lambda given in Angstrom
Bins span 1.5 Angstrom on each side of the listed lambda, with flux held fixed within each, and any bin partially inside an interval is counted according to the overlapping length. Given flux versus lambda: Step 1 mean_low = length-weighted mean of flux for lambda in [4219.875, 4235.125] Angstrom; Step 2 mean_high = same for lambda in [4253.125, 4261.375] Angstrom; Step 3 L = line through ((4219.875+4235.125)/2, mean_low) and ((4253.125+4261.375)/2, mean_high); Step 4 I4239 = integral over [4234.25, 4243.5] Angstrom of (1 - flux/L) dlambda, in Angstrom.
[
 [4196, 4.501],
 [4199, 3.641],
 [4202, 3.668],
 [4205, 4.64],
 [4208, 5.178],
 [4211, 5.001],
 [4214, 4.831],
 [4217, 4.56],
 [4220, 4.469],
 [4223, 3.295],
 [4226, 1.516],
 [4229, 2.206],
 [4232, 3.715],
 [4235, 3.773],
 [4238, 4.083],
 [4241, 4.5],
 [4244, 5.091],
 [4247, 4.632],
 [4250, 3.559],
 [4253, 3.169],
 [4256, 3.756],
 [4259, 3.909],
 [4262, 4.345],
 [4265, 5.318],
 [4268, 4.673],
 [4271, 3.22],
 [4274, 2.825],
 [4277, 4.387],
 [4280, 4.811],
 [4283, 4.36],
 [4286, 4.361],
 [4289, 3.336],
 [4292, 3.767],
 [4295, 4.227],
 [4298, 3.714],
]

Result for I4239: -2.7 Angstrom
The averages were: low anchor 2.99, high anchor 3.78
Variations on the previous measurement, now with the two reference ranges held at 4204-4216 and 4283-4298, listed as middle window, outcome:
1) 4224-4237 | 5.0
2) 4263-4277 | 0.5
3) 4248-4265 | 1.7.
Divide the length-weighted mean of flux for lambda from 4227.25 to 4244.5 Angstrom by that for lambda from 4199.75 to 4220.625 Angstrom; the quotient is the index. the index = 0.8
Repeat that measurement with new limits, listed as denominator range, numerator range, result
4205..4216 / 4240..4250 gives 0.93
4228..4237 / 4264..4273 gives 1.28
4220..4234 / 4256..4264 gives 1.42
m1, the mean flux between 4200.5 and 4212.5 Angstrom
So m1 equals 4.62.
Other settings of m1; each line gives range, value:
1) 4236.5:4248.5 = 4.58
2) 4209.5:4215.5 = 4.92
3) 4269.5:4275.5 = 3.02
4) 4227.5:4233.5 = 2.96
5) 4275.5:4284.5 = 4.52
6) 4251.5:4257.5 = 3.46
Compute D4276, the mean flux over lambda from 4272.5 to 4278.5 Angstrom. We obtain 3.61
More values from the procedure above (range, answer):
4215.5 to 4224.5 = 4.11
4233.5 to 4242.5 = 4.12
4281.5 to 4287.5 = 4.36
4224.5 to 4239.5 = 3.06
